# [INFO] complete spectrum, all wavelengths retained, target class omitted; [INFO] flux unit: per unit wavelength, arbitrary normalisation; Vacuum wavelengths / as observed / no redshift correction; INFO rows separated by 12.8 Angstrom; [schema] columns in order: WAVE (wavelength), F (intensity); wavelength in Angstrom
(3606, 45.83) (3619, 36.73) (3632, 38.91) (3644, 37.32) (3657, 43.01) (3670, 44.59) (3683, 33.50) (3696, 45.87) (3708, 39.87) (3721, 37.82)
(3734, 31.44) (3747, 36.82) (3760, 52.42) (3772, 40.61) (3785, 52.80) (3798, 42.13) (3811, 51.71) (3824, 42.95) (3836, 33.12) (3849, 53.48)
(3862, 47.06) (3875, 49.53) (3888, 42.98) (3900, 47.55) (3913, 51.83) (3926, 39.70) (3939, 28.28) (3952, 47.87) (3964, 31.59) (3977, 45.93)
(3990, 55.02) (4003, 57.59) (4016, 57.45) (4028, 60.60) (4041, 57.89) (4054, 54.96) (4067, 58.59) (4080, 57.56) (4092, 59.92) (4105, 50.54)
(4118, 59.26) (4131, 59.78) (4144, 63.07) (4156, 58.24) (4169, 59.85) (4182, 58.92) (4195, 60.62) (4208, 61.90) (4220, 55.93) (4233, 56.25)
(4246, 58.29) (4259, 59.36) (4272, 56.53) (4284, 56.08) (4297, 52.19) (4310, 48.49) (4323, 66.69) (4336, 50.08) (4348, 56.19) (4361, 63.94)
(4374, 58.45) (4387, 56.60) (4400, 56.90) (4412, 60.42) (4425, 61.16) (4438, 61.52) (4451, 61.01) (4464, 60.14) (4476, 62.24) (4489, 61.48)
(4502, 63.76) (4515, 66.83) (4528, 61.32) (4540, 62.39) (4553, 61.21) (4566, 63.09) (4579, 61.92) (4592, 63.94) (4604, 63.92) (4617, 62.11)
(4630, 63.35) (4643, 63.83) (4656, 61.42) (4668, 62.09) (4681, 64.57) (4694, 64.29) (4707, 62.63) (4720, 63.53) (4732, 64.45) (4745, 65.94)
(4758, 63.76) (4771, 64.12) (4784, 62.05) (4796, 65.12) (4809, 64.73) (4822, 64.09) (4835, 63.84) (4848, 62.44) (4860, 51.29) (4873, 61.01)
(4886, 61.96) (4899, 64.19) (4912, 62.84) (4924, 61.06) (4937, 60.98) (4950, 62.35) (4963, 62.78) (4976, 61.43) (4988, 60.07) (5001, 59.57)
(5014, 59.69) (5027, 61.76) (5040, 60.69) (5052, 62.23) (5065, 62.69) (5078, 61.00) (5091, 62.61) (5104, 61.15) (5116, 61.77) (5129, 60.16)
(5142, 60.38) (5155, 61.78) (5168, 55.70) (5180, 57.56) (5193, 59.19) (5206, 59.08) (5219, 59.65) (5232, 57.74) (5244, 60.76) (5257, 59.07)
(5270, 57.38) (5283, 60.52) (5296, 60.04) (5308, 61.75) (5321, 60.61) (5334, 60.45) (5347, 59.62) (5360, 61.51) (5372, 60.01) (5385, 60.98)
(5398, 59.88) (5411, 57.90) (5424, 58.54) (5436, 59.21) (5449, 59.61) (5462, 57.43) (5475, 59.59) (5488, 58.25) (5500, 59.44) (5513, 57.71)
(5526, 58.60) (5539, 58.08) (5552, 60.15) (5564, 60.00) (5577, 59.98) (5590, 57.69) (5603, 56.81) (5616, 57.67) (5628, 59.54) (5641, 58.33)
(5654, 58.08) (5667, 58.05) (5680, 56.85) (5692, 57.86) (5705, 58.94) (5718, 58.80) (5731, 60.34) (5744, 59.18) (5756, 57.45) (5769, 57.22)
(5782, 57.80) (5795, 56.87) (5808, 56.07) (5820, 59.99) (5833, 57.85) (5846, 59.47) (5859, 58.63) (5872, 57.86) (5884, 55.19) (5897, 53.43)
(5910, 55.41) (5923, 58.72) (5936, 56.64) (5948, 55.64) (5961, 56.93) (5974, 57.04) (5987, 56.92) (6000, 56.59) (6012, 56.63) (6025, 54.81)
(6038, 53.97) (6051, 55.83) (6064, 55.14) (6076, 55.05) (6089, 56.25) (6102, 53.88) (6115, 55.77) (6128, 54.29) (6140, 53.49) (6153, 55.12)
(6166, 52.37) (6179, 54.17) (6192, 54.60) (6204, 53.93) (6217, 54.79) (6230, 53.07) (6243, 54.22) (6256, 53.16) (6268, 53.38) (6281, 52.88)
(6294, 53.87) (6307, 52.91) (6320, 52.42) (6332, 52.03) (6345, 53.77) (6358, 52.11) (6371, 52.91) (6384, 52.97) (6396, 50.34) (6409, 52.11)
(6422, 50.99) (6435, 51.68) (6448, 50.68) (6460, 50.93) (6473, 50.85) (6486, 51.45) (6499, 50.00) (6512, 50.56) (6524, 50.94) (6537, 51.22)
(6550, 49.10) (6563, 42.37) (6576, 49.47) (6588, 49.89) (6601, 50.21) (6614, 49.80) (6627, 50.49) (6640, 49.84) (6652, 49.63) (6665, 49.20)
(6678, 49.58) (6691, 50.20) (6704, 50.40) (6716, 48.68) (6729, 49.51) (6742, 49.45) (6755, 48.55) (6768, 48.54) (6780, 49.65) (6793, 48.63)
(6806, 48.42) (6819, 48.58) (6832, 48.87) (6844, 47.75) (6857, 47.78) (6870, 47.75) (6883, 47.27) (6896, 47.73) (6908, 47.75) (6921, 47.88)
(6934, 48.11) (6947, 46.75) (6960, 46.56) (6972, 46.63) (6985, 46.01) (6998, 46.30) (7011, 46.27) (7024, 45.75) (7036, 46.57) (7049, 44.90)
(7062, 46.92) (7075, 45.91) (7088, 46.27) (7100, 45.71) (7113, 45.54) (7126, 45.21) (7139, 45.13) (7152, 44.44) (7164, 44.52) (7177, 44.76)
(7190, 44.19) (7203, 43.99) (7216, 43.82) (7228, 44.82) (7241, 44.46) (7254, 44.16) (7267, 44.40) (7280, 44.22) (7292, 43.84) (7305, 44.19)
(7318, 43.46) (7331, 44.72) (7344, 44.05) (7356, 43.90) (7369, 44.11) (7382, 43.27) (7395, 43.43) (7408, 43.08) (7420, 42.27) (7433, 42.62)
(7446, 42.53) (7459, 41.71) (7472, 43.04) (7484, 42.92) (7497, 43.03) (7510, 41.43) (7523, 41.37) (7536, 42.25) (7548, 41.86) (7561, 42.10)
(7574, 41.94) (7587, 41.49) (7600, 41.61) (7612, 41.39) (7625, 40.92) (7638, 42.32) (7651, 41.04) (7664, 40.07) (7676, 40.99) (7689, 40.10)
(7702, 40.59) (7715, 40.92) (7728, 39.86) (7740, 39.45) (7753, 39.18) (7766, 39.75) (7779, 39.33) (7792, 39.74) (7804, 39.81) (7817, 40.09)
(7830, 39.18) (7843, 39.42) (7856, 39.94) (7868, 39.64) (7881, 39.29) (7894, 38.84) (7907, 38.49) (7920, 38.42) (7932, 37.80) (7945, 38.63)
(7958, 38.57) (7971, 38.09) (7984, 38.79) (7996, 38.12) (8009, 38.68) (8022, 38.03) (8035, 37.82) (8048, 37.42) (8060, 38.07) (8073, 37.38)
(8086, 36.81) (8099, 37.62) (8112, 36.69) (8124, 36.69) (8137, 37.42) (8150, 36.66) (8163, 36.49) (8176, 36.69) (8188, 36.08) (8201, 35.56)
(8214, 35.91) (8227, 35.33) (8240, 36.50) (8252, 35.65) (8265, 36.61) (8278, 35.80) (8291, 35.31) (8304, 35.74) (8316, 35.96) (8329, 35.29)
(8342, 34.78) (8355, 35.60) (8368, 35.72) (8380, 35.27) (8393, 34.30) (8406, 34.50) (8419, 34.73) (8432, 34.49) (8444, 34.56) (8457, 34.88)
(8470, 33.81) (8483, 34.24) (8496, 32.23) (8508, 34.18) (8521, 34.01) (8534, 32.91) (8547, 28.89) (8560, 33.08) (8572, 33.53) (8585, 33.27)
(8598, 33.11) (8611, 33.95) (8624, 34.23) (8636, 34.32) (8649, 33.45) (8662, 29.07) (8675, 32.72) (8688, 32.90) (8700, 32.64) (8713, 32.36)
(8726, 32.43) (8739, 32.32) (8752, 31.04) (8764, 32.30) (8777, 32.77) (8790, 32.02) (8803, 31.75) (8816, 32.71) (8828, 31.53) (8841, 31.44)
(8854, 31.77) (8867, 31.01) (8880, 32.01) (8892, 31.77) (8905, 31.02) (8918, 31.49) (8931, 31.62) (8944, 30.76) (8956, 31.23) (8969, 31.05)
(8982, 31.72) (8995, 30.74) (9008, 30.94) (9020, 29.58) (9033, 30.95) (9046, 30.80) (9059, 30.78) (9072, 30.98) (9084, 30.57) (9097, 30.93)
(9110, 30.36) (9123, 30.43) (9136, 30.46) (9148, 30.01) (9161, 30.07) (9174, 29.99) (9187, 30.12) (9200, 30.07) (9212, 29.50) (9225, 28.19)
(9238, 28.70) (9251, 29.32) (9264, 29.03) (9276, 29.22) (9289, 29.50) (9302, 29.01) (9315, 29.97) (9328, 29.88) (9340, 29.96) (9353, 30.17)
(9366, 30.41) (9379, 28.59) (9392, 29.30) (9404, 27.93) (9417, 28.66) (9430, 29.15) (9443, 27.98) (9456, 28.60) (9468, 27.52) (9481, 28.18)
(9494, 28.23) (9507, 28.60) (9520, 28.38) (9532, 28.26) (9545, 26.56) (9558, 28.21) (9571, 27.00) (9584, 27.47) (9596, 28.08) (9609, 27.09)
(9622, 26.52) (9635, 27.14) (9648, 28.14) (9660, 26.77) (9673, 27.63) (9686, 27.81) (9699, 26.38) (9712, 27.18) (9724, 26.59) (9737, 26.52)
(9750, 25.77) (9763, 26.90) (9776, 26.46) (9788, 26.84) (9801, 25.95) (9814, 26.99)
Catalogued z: 0.000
